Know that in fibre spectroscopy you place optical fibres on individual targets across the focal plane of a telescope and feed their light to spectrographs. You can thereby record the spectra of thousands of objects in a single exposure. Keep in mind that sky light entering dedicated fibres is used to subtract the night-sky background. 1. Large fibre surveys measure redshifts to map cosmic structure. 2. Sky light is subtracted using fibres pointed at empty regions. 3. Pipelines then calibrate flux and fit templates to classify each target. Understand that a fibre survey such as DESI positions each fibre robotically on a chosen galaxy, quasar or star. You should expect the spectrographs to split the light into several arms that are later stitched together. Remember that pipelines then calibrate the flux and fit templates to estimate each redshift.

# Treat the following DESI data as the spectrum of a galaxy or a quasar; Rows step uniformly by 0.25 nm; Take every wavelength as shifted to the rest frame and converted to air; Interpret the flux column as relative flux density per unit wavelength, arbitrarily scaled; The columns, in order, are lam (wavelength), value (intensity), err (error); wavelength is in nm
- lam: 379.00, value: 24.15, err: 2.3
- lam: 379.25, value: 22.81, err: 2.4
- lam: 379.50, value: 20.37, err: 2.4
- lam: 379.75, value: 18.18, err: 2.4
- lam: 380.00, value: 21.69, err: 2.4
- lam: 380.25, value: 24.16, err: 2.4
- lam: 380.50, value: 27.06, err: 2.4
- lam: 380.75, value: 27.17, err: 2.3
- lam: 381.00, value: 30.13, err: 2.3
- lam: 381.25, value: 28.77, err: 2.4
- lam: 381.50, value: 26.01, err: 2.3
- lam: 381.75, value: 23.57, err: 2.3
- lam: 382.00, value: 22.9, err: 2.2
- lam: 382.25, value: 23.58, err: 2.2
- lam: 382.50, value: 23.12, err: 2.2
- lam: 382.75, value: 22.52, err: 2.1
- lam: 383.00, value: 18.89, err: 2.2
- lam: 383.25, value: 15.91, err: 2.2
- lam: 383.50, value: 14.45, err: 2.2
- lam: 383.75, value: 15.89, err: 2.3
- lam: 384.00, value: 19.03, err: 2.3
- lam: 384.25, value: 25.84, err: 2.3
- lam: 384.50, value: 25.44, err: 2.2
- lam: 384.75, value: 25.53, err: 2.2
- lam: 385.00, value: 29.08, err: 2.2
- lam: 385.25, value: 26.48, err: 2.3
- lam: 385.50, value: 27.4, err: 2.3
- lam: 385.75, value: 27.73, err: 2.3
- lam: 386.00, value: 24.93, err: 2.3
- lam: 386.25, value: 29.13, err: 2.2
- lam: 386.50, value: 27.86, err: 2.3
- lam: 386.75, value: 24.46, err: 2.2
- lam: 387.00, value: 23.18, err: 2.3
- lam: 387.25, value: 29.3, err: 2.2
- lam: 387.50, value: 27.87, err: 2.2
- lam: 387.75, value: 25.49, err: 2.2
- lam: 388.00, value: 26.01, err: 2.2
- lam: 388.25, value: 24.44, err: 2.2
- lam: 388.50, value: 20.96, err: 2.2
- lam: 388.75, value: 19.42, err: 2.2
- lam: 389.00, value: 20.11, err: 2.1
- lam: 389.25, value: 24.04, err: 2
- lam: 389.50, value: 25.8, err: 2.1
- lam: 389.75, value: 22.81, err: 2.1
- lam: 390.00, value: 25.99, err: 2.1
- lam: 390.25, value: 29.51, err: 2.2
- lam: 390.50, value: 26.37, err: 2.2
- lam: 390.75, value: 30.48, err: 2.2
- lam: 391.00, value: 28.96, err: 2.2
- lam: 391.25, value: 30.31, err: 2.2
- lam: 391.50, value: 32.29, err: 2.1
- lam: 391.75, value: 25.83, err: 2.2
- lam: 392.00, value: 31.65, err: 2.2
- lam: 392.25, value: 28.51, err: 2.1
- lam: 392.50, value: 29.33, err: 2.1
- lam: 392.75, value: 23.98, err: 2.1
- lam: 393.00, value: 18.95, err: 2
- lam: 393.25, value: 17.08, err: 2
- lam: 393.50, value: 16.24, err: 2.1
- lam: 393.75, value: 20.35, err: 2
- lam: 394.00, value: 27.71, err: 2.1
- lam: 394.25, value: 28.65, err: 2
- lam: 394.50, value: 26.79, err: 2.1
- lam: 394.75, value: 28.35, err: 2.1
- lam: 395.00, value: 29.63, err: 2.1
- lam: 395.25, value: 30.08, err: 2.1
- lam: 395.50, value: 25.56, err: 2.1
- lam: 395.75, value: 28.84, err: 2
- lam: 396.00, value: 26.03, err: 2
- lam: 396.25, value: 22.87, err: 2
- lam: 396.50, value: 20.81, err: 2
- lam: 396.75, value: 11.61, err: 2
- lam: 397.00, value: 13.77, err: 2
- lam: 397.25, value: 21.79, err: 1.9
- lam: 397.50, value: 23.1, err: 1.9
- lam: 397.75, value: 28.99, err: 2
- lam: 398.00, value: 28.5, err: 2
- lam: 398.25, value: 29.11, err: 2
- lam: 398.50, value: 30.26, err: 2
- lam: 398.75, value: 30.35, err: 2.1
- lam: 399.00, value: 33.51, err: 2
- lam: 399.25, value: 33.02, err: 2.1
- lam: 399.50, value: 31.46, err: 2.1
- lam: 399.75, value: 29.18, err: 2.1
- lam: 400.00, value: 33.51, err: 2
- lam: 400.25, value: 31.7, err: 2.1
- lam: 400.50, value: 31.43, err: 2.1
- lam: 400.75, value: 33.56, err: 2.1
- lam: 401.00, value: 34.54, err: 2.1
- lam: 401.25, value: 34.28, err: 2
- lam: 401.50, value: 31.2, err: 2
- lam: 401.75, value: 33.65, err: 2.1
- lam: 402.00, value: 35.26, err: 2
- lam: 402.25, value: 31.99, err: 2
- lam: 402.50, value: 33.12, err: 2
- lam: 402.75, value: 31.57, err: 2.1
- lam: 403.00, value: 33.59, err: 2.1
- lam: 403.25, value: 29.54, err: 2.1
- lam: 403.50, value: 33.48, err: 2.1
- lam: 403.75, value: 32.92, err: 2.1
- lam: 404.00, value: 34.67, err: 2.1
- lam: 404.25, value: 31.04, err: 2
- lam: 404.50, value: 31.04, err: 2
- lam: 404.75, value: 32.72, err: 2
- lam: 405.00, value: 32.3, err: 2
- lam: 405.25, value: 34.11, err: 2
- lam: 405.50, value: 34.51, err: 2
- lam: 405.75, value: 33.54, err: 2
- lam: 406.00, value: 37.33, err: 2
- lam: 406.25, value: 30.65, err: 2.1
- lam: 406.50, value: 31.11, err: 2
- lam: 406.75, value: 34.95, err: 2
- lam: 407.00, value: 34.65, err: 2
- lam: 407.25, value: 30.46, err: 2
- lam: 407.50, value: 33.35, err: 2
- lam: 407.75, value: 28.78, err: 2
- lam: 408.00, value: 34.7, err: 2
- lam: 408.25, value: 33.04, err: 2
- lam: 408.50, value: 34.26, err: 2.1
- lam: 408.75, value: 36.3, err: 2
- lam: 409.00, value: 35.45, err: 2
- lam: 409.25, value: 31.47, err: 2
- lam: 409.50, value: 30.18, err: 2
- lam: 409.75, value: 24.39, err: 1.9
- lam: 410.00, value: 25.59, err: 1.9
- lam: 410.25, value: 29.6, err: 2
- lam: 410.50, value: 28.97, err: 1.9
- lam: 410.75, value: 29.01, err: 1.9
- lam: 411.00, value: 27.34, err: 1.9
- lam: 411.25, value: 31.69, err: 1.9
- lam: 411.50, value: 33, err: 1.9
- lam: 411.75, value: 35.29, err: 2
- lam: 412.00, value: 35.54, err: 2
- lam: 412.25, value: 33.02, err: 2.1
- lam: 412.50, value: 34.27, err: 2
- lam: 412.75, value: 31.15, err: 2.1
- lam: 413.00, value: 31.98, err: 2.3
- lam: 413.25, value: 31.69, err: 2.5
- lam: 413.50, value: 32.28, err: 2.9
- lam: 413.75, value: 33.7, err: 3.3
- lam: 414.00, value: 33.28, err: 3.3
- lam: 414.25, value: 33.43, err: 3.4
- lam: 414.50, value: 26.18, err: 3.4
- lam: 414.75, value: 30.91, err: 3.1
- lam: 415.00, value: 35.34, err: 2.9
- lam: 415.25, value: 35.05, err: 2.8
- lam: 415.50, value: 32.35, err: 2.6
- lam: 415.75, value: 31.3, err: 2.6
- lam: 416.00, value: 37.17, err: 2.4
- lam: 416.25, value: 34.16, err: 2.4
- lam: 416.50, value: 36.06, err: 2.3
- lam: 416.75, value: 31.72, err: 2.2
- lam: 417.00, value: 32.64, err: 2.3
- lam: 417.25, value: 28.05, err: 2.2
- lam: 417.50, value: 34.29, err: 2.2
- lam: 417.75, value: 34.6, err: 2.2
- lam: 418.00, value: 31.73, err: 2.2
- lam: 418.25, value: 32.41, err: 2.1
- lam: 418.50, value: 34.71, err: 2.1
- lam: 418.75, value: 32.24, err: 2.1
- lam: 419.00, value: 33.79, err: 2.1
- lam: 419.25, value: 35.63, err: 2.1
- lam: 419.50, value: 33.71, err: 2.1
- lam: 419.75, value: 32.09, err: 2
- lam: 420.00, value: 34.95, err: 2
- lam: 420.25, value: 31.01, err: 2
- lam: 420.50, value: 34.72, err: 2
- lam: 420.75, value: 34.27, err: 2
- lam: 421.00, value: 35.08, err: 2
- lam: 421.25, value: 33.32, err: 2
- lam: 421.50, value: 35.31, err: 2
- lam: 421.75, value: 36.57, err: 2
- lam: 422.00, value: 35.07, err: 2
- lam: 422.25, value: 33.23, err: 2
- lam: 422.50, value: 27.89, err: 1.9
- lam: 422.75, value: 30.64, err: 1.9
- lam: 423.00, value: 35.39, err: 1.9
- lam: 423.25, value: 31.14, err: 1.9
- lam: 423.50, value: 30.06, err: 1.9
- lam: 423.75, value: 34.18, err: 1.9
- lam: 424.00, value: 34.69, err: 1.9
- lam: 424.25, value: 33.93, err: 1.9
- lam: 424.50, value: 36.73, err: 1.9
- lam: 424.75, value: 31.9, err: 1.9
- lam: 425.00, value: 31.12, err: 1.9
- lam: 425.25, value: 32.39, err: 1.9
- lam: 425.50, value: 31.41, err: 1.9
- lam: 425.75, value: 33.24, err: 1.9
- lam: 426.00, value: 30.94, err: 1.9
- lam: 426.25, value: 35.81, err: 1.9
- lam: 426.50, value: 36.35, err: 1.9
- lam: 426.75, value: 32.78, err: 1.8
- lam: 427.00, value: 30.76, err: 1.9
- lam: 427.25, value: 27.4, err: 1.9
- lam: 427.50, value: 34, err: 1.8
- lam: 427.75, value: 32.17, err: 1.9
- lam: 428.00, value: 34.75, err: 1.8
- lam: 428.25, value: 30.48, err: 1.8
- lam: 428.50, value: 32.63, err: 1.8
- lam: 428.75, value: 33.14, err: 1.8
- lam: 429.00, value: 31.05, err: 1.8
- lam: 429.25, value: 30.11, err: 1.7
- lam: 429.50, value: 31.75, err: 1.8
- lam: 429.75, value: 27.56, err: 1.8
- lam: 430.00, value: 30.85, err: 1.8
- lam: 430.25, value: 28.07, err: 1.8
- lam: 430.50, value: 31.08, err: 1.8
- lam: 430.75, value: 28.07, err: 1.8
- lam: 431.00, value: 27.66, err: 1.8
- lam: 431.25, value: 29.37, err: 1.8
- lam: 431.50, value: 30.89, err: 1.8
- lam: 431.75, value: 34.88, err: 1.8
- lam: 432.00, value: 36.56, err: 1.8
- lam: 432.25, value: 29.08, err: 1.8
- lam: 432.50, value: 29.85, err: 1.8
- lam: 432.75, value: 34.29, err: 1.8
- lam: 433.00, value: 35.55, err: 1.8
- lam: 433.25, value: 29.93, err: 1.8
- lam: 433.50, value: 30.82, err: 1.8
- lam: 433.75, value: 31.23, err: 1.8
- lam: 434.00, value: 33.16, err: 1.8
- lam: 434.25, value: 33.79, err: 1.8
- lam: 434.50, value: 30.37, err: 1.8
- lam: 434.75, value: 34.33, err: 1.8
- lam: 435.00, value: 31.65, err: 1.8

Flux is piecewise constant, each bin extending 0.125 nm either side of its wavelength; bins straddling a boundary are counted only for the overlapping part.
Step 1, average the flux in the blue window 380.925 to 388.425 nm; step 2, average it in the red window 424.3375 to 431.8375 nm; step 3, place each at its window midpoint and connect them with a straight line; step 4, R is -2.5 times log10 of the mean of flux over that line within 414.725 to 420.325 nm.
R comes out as -0.12 mag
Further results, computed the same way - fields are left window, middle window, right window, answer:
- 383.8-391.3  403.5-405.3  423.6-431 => -0.155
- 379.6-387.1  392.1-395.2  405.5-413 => 0.100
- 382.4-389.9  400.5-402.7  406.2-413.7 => -0.149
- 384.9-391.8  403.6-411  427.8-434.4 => -0.125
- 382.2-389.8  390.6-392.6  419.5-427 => -0.176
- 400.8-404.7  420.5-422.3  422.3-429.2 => -0.072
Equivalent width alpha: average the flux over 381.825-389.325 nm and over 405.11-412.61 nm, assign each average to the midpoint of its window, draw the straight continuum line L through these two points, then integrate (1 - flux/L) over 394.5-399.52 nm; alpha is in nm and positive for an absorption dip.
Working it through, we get 0.290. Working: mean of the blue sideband 23.7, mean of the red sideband 32.2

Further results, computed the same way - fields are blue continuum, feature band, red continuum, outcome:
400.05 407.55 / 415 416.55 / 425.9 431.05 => -0.10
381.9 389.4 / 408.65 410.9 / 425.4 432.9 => -0.16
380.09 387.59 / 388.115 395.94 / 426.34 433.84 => 0.00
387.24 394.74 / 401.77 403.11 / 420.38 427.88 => -0.24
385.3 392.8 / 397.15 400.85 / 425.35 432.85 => -0.30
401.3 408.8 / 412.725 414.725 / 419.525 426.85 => 0.09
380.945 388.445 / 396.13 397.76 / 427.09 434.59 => 0.40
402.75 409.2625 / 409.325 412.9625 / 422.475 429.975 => 0.24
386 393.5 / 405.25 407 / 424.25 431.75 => -0.34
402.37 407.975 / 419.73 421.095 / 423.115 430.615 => -0.06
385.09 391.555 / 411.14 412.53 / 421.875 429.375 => -0.17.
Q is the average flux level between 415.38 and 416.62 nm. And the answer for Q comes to 34.2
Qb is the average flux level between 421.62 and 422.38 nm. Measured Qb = 34.9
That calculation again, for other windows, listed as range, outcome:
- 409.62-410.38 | 26.6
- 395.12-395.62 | 27.9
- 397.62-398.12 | 28.7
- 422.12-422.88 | 30.6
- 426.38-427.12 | 33.3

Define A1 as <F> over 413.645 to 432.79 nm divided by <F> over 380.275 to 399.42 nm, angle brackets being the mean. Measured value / 1.29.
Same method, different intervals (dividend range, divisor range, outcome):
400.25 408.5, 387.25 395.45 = 1.28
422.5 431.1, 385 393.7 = 1.24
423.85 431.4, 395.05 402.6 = 1.10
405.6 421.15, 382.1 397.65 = 1.33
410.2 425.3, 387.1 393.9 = 1.30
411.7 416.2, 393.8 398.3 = 1.32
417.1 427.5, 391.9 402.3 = 1.20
